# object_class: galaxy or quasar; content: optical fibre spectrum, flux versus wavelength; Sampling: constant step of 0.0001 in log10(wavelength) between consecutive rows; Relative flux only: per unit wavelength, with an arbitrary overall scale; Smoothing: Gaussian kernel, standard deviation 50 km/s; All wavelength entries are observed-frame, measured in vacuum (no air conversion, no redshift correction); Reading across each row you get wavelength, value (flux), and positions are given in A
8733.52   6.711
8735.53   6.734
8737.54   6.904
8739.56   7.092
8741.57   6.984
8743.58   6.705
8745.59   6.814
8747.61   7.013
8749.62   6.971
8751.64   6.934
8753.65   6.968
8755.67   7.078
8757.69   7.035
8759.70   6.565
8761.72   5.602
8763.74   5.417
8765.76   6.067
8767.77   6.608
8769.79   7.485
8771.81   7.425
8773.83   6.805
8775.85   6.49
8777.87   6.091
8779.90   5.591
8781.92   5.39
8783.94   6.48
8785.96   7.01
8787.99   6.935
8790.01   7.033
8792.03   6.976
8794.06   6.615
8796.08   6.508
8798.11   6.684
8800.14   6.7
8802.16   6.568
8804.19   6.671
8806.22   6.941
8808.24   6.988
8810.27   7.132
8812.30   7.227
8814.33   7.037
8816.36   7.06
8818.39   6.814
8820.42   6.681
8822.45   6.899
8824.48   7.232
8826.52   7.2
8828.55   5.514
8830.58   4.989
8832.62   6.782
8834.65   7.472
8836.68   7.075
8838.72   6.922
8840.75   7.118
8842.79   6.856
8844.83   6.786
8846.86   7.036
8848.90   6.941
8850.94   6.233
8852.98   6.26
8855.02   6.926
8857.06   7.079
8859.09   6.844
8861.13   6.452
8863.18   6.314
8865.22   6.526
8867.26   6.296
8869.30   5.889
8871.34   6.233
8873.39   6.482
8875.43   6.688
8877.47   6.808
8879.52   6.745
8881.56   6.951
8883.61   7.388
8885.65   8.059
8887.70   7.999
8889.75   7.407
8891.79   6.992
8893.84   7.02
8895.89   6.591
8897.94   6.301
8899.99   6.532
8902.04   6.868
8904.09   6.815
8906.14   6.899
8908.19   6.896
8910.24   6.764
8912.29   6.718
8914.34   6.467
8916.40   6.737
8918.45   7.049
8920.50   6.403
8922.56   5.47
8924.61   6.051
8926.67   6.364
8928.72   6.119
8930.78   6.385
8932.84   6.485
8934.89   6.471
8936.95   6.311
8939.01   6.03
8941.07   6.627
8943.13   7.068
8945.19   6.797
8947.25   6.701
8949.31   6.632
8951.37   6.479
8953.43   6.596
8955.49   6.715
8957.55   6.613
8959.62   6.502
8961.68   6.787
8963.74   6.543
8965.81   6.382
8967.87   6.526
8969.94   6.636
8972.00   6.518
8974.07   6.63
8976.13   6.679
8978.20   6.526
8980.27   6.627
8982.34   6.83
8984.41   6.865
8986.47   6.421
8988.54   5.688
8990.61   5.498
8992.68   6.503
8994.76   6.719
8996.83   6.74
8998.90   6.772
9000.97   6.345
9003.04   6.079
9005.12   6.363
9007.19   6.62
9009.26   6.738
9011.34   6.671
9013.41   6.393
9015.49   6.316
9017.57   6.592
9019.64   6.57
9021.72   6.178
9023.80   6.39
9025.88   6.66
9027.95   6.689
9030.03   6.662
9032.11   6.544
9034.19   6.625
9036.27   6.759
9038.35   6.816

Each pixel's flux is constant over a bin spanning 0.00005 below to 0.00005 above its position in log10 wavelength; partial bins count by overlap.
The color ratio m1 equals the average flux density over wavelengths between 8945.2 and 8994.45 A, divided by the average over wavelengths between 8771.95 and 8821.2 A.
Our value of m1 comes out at 0.97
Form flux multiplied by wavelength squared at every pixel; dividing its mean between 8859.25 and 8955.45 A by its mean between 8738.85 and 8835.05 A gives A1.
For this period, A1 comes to 1.02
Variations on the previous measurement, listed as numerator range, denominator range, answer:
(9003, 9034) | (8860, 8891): 0.99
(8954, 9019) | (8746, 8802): 1.03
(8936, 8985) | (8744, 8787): 1.05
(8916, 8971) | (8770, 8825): 1.00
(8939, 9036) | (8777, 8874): 1.02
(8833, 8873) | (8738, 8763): 1.01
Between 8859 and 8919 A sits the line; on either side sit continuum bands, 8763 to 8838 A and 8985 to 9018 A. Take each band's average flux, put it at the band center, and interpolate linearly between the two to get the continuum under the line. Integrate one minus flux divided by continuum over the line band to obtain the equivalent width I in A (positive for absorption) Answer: -2.1 A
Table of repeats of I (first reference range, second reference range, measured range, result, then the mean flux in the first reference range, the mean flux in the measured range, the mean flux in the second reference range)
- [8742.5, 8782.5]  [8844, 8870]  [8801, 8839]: -1.25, 6.57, 6.8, 6.59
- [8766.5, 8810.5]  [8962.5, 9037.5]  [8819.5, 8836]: 0.10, 6.68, 6.61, 6.51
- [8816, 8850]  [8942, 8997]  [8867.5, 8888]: -0.48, 6.78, 6.86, 6.56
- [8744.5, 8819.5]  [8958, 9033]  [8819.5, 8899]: -1.71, 6.7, 6.77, 6.51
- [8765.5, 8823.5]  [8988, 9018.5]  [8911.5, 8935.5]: 0.53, 6.73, 6.39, 6.41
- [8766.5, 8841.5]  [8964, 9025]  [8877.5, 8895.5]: -1.75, 6.73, 7.26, 6.48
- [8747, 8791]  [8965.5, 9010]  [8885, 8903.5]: -1.50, 6.59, 7.06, 6.49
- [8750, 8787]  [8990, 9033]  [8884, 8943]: -1.72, 6.51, 6.69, 6.49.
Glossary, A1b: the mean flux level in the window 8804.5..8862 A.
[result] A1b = 6.8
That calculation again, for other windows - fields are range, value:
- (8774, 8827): 6.73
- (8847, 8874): 6.51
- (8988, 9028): 6.43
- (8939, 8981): 6.61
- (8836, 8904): 6.8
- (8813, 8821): 6.92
